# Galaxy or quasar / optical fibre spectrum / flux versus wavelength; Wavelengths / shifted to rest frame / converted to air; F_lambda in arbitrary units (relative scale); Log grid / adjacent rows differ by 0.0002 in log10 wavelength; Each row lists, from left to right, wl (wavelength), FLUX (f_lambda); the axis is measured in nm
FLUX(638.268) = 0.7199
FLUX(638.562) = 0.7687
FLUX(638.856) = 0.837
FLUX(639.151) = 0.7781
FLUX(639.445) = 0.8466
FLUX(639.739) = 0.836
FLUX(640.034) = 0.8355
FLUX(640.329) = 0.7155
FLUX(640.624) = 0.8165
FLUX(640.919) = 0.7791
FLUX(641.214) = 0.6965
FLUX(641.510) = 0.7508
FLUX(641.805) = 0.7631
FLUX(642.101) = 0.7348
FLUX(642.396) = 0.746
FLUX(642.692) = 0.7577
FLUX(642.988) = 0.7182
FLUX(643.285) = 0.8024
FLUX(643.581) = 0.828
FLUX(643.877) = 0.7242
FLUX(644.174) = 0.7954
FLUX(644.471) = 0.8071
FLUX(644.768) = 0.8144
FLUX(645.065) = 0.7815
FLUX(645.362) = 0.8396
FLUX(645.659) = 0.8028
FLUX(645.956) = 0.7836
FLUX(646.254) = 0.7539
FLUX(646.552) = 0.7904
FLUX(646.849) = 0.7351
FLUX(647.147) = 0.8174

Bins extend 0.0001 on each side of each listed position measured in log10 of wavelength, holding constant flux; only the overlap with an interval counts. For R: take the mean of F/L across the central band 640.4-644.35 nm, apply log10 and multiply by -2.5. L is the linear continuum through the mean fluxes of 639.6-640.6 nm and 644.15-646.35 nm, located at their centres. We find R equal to 0.05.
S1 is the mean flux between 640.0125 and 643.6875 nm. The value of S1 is 0.762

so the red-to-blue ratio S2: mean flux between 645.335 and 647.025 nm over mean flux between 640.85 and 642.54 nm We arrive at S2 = 1.05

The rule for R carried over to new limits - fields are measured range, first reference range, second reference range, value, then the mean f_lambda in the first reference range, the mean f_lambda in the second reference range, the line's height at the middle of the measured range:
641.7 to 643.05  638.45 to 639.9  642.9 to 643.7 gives 0.07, 0.815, 0.786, 0.792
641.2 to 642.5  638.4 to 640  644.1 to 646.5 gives 0.09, 0.814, 0.797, 0.807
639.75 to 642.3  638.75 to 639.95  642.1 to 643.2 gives 0.03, 0.825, 0.743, 0.783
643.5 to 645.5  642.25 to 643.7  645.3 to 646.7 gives -0.02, 0.769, 0.791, 0.78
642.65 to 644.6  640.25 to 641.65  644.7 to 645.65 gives 0.02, 0.753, 0.811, 0.79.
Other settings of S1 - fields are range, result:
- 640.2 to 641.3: 0.756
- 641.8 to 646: 0.78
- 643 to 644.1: 0.777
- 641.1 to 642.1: 0.737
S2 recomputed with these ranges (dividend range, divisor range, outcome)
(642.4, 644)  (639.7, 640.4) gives 0.96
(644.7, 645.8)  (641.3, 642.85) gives 1.08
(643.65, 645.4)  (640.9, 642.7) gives 1.07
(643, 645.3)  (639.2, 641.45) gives 1.00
